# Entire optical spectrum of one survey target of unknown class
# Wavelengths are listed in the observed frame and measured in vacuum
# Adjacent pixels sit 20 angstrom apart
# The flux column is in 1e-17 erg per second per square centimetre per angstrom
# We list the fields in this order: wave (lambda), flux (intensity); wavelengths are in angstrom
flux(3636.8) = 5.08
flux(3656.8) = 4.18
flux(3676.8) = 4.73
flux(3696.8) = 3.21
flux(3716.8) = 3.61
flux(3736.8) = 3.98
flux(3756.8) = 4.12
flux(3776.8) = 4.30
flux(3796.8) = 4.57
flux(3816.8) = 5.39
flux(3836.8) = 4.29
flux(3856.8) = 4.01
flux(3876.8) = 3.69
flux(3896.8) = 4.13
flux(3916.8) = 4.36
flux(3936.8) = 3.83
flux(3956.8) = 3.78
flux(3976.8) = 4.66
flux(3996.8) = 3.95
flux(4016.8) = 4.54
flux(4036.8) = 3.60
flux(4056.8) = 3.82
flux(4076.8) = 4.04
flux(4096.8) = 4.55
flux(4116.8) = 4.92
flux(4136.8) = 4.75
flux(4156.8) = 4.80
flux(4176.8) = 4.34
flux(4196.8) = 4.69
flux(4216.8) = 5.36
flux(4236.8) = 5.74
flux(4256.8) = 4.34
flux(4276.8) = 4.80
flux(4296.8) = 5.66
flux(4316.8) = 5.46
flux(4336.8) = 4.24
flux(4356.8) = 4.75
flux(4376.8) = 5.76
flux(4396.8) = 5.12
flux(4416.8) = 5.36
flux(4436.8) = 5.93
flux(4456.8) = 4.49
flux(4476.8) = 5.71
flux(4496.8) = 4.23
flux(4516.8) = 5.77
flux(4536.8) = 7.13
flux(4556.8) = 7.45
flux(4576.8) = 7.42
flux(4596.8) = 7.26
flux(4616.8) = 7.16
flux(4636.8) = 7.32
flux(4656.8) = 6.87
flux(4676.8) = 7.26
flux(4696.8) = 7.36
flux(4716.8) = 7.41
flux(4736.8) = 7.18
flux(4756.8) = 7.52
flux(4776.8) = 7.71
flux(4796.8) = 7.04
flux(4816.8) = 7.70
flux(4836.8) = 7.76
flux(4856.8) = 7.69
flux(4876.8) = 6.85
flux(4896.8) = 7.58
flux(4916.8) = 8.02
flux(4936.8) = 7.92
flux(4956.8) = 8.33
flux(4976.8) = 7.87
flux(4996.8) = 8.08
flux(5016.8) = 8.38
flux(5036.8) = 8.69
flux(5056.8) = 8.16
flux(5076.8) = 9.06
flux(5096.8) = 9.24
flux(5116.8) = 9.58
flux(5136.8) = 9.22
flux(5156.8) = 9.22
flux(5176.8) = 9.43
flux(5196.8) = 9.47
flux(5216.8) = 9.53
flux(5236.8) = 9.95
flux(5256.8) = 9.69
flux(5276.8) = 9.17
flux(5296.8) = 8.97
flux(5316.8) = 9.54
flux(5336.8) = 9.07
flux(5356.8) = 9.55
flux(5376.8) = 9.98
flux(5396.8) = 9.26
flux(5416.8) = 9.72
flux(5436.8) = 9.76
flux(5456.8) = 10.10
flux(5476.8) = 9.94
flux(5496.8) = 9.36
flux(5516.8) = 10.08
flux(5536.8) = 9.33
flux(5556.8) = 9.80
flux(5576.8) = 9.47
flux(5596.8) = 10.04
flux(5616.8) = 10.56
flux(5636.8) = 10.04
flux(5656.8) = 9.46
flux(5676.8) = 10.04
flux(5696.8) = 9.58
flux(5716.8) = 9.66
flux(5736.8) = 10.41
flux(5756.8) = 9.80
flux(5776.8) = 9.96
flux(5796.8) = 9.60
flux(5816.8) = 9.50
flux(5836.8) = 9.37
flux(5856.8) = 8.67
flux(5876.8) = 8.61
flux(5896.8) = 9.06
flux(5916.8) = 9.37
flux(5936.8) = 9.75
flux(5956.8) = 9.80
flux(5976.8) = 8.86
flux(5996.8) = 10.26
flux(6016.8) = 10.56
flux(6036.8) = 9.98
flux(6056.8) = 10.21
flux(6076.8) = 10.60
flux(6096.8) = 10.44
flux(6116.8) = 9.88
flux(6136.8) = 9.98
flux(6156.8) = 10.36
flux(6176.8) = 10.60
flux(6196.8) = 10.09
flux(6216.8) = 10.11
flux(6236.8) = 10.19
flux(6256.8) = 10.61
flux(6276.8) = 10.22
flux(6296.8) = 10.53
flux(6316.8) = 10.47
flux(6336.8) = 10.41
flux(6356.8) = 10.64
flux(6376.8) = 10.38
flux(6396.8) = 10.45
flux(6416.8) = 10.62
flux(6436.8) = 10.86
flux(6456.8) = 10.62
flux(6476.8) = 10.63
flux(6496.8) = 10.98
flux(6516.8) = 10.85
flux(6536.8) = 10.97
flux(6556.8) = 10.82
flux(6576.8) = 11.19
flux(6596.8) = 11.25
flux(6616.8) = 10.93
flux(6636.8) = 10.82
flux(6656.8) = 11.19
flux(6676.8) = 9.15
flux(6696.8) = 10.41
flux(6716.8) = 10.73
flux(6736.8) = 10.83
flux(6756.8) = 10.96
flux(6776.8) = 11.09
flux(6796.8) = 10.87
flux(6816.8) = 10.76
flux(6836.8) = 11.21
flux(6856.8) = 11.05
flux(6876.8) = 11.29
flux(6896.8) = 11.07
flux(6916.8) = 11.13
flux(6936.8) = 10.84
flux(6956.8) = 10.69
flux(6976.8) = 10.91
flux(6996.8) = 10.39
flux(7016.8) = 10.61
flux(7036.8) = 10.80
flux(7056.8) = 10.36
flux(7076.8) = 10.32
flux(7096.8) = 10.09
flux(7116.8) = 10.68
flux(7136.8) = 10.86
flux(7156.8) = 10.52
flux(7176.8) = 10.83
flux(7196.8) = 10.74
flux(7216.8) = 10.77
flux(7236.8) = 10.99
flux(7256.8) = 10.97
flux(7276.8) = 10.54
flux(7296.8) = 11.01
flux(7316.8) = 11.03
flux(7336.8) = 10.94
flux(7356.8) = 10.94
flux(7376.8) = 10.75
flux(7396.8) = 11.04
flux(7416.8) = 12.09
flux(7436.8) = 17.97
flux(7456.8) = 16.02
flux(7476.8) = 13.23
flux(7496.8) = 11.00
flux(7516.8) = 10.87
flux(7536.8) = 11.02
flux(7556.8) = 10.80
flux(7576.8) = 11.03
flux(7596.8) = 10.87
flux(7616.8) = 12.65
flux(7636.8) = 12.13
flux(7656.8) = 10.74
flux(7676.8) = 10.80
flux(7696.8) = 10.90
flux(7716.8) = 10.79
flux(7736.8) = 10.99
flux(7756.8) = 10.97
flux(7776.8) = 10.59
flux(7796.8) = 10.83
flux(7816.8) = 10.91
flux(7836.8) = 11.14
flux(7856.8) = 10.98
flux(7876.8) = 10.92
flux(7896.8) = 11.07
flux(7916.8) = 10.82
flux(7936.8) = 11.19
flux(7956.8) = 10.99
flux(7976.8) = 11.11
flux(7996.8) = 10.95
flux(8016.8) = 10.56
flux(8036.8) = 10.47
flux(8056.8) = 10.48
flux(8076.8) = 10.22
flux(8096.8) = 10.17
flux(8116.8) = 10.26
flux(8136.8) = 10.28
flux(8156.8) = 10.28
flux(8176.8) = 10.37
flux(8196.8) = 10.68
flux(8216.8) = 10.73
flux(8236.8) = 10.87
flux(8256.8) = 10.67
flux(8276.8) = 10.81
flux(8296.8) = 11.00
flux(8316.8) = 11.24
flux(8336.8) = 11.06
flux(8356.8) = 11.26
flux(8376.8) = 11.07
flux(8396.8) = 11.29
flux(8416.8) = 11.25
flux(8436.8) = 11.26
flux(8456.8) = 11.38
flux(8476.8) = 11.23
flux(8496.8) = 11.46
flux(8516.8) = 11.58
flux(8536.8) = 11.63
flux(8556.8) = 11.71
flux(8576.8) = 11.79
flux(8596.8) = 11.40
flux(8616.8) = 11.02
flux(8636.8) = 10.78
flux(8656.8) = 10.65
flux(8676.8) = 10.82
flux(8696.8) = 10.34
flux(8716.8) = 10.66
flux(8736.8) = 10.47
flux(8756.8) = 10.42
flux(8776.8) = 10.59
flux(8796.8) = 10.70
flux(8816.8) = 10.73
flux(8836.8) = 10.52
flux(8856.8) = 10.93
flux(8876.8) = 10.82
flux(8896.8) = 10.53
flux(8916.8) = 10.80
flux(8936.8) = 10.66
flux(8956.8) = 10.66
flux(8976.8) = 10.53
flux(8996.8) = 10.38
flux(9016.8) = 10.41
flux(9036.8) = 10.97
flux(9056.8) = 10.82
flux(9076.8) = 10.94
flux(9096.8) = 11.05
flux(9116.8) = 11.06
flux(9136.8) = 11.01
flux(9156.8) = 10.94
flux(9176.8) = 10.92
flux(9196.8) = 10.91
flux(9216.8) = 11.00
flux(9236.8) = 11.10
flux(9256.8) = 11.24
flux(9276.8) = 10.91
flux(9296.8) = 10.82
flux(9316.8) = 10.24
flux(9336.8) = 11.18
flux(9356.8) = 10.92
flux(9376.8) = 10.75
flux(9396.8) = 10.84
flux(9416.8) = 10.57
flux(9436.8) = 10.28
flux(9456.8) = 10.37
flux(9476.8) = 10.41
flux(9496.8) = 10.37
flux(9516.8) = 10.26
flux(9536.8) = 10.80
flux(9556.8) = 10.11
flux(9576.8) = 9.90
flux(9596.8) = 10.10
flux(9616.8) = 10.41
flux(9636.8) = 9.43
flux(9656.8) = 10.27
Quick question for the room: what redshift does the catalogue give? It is 0.134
